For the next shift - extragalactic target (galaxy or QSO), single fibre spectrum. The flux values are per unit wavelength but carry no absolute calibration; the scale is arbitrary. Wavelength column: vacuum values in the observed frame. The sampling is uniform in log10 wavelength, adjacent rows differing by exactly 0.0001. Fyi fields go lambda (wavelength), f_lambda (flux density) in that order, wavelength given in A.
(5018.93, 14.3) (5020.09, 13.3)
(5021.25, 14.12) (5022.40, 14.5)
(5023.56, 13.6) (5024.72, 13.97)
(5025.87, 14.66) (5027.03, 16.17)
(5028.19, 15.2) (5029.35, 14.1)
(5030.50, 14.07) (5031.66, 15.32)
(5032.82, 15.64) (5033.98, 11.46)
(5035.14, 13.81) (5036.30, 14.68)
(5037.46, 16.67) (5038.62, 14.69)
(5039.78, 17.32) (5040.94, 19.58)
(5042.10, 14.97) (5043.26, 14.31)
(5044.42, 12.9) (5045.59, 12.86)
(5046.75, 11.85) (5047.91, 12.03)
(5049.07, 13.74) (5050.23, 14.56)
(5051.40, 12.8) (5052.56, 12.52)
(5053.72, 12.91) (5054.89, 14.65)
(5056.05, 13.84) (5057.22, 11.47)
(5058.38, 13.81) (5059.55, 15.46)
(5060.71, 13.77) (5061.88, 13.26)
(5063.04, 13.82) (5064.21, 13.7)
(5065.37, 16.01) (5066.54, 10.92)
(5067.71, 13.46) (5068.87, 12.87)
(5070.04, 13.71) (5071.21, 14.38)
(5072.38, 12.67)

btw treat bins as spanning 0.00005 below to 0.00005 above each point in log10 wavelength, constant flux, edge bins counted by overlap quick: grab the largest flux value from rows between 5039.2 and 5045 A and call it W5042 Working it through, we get 19.58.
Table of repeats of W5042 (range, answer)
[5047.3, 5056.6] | 14.65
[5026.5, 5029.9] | 16.17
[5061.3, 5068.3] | 16.01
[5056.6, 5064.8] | 15.46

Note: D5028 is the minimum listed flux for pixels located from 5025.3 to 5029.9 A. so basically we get 14.1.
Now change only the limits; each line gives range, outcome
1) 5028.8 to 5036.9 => 11.46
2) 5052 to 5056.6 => 12.52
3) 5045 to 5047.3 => 11.85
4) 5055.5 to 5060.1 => 11.47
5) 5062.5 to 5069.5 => 10.92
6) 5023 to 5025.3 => 13.6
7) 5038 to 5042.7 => 14.69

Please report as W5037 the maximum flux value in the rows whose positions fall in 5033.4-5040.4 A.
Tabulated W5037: 17.32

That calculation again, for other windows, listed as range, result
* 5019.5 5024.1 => 14.5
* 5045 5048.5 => 12.86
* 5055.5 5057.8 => 13.84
